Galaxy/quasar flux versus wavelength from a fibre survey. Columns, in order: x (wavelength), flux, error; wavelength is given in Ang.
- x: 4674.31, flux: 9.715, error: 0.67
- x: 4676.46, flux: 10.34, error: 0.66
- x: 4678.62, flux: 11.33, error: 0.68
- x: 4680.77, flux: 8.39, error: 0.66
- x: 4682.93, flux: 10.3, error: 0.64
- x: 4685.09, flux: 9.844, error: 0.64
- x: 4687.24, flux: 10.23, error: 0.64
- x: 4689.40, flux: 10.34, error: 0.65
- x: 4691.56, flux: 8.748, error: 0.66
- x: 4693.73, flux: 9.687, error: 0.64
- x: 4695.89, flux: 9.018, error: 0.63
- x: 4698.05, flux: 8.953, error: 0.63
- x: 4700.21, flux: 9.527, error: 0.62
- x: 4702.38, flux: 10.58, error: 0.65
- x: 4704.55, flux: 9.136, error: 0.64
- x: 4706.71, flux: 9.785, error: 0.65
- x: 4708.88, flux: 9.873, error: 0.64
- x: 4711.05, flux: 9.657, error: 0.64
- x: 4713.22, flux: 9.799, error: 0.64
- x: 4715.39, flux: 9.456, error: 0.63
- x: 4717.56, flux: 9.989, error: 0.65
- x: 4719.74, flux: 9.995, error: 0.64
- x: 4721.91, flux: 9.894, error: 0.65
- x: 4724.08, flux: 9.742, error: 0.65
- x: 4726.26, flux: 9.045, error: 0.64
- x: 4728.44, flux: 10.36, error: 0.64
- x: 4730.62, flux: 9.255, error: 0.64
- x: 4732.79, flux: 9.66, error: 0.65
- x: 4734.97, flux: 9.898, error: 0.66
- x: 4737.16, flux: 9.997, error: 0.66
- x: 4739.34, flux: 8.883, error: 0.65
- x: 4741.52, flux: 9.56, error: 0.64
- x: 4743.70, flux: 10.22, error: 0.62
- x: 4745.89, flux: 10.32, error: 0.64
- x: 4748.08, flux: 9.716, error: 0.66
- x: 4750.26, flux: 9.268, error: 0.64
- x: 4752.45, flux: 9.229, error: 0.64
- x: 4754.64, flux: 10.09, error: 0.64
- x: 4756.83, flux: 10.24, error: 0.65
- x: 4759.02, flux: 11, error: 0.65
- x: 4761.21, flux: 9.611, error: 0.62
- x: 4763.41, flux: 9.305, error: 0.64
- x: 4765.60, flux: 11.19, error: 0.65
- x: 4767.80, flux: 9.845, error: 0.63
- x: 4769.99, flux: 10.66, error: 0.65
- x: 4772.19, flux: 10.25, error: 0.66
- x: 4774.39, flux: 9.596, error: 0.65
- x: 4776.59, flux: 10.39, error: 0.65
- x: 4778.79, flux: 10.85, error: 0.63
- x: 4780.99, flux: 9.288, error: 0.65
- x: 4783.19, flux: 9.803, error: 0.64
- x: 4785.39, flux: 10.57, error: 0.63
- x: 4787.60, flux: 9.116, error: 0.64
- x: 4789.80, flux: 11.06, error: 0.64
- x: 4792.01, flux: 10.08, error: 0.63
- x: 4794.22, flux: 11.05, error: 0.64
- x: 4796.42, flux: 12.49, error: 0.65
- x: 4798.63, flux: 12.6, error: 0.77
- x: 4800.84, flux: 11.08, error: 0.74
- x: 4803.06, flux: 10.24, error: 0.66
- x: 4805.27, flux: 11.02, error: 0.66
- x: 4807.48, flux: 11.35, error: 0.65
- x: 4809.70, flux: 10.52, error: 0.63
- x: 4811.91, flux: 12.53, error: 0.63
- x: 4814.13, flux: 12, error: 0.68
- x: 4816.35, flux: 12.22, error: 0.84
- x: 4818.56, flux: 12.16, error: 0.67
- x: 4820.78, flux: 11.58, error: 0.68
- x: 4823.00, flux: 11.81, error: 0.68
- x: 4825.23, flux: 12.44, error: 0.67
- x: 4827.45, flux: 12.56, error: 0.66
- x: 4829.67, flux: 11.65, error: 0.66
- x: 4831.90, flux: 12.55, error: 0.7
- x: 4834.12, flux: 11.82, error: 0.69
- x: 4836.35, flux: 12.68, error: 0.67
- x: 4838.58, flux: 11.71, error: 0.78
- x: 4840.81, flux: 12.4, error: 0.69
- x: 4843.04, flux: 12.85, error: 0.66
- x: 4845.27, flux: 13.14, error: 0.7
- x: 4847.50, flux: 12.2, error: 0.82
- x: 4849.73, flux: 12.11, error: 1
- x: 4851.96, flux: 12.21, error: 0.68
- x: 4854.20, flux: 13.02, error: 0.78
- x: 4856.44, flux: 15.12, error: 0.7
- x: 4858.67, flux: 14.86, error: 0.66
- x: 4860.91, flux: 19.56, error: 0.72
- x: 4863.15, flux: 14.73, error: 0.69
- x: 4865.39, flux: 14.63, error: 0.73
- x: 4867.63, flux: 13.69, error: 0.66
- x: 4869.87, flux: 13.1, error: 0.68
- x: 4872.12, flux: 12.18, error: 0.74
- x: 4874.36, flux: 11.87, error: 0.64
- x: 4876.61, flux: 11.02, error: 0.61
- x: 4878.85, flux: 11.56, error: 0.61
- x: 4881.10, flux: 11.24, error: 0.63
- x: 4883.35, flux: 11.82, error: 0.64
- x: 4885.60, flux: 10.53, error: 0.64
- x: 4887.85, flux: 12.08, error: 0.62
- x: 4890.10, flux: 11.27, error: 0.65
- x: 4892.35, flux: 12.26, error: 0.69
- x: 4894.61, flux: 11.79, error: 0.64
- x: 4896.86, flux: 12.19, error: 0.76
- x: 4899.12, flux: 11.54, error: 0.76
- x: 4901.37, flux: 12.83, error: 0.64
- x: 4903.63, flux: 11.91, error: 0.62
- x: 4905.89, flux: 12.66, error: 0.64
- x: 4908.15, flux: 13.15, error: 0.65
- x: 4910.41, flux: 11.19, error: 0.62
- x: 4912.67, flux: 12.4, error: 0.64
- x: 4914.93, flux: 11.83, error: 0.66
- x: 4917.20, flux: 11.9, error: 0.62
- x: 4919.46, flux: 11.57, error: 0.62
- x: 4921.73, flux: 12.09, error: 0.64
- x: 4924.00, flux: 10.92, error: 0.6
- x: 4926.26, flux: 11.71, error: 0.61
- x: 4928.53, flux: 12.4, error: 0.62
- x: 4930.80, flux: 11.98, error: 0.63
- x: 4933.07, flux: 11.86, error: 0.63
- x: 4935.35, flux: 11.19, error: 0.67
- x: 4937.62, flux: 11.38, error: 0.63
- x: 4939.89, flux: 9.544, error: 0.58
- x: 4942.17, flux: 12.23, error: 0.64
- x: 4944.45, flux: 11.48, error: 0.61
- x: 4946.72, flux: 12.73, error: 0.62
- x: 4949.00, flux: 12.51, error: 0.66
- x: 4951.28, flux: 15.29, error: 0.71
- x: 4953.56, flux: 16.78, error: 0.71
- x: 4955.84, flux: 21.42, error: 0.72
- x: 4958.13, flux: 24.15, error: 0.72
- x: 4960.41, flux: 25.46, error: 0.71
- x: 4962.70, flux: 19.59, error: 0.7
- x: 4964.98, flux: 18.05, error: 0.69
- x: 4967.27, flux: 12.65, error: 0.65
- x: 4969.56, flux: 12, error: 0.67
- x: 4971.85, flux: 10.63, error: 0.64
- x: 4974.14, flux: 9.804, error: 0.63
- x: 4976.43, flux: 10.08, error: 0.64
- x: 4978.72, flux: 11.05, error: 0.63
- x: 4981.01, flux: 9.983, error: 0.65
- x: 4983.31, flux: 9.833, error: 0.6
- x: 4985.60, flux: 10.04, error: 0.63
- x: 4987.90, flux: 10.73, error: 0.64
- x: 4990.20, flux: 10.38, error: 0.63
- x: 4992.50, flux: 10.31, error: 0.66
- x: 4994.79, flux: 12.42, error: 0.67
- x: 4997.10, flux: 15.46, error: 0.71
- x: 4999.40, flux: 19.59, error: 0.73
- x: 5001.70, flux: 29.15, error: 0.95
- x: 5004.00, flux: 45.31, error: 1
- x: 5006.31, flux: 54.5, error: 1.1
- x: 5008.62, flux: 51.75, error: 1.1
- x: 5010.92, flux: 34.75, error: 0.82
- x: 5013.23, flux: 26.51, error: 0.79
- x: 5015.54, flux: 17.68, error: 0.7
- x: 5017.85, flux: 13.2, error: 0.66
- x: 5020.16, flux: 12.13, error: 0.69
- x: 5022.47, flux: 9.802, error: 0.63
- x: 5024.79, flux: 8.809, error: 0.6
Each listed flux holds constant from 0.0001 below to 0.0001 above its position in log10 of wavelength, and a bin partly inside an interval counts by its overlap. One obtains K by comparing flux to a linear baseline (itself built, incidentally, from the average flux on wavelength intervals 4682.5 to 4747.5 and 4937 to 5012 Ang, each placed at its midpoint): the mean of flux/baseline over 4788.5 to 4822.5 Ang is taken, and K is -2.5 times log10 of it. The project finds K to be 0.11 mag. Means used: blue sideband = 9.72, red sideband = 18.3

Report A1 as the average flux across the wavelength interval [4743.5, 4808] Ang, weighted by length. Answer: 10.4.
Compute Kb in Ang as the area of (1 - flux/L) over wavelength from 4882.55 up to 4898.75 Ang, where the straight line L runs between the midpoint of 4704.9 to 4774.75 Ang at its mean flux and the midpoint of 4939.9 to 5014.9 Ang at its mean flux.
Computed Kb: 4.0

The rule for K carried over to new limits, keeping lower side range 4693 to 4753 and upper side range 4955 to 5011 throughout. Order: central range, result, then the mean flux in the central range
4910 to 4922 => 0.40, 11.8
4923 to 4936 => 0.44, 11.7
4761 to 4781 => 0.14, 10.2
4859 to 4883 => 0.15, 13.4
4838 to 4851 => 0.16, 12.4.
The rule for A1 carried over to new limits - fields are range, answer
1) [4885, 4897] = 11.7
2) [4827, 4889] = 12.8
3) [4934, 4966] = 15.8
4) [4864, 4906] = 12.1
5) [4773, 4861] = 11.8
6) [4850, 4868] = 14.6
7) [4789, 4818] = 11.4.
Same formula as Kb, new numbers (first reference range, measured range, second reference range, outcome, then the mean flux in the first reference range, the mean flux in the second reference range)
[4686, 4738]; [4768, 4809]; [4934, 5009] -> 4.39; 9.69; 17.2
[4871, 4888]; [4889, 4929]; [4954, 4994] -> 0.91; 11.5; 13.9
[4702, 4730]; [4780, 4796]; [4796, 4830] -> 1.42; 9.76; 11.8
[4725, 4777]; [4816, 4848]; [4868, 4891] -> -3.47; 9.89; 11.7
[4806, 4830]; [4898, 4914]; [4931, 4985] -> 1.06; 11.9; 13.8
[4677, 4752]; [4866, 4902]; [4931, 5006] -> 4.27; 9.72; 15.5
